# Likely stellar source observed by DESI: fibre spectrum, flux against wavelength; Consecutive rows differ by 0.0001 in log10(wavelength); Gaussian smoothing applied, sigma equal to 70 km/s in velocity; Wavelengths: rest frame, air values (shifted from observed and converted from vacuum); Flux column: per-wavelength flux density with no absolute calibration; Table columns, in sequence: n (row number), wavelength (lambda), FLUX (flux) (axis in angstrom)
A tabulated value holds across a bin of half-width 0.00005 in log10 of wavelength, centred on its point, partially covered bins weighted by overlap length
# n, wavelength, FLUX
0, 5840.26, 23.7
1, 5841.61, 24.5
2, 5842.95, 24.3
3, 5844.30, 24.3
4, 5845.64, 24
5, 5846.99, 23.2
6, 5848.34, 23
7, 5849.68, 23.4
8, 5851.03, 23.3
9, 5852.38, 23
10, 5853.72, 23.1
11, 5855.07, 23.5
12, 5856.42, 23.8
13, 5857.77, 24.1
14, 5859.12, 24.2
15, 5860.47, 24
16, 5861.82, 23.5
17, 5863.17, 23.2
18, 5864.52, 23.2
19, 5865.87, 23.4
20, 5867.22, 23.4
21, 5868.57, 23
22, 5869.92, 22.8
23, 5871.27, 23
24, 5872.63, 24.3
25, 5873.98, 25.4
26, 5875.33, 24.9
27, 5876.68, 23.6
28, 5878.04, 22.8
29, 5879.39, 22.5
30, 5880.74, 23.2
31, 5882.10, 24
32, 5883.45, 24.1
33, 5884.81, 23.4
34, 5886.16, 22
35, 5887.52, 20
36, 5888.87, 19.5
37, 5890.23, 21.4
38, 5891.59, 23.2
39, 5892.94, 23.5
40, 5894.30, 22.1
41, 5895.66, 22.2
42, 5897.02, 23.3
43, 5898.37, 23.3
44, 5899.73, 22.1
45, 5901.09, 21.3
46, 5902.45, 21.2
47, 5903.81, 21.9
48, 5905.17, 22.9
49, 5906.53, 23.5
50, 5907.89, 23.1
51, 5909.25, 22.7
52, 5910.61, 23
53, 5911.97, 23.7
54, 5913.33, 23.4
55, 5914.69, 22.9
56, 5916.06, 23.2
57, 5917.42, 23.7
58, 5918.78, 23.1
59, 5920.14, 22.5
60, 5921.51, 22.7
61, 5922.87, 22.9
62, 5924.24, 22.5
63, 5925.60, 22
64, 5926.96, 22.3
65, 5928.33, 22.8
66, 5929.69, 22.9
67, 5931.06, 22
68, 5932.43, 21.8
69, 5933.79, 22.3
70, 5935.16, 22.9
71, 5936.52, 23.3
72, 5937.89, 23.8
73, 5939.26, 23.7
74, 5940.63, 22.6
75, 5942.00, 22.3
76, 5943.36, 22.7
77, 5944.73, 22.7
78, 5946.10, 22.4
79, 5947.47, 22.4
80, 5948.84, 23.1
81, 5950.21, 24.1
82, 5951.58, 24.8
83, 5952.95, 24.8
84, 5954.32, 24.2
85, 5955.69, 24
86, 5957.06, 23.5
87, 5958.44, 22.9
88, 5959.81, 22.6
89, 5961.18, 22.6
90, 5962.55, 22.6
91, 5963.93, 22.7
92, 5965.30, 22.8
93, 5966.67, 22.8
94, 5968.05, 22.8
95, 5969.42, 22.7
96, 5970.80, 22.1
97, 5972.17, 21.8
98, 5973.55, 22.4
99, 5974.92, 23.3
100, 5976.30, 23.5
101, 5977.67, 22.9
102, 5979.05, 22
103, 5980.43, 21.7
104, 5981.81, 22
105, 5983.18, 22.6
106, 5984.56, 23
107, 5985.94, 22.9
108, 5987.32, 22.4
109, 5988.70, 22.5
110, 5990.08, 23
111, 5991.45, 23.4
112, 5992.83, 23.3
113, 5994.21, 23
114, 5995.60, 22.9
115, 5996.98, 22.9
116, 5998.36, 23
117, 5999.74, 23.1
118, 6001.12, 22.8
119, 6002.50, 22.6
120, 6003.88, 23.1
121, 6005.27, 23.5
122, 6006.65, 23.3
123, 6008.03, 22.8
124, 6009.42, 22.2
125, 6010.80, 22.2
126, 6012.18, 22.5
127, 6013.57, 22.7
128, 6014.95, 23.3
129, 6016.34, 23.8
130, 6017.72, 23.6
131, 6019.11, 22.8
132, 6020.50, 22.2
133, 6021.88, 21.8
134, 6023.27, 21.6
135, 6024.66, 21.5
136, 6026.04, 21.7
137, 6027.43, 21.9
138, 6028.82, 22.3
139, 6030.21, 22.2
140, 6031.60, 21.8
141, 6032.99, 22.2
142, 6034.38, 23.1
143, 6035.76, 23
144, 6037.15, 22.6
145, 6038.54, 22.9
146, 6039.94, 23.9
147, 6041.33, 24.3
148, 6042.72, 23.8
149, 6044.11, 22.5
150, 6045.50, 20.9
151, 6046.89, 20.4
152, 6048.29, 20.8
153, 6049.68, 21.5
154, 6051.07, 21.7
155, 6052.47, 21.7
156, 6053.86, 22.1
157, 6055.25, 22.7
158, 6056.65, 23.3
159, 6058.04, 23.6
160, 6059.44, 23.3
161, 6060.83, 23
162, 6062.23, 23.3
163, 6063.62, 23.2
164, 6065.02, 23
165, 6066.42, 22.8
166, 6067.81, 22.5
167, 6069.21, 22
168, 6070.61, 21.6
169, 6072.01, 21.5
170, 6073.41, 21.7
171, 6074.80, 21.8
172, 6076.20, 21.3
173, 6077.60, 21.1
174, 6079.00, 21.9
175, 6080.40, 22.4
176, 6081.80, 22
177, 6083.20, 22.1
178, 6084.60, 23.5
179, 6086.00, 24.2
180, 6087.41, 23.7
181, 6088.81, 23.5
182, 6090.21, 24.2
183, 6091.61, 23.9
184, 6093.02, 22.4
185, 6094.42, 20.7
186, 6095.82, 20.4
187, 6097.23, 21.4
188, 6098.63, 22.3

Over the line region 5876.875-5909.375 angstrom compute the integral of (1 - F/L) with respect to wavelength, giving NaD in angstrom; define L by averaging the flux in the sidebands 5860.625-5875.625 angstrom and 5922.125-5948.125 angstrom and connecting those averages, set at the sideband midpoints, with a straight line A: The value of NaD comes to 1.1 angstrom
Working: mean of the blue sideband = 23.6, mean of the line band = 22.5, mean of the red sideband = 22.7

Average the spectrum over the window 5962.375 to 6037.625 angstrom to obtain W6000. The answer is 22.6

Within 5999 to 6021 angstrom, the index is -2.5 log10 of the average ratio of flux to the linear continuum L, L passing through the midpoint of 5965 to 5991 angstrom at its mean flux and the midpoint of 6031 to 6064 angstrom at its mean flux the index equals -0.02 mag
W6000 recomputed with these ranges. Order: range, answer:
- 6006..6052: 22.4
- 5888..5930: 22.6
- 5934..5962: 23.3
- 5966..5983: 22.5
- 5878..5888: 22.8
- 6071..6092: 22.6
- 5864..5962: 22.9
